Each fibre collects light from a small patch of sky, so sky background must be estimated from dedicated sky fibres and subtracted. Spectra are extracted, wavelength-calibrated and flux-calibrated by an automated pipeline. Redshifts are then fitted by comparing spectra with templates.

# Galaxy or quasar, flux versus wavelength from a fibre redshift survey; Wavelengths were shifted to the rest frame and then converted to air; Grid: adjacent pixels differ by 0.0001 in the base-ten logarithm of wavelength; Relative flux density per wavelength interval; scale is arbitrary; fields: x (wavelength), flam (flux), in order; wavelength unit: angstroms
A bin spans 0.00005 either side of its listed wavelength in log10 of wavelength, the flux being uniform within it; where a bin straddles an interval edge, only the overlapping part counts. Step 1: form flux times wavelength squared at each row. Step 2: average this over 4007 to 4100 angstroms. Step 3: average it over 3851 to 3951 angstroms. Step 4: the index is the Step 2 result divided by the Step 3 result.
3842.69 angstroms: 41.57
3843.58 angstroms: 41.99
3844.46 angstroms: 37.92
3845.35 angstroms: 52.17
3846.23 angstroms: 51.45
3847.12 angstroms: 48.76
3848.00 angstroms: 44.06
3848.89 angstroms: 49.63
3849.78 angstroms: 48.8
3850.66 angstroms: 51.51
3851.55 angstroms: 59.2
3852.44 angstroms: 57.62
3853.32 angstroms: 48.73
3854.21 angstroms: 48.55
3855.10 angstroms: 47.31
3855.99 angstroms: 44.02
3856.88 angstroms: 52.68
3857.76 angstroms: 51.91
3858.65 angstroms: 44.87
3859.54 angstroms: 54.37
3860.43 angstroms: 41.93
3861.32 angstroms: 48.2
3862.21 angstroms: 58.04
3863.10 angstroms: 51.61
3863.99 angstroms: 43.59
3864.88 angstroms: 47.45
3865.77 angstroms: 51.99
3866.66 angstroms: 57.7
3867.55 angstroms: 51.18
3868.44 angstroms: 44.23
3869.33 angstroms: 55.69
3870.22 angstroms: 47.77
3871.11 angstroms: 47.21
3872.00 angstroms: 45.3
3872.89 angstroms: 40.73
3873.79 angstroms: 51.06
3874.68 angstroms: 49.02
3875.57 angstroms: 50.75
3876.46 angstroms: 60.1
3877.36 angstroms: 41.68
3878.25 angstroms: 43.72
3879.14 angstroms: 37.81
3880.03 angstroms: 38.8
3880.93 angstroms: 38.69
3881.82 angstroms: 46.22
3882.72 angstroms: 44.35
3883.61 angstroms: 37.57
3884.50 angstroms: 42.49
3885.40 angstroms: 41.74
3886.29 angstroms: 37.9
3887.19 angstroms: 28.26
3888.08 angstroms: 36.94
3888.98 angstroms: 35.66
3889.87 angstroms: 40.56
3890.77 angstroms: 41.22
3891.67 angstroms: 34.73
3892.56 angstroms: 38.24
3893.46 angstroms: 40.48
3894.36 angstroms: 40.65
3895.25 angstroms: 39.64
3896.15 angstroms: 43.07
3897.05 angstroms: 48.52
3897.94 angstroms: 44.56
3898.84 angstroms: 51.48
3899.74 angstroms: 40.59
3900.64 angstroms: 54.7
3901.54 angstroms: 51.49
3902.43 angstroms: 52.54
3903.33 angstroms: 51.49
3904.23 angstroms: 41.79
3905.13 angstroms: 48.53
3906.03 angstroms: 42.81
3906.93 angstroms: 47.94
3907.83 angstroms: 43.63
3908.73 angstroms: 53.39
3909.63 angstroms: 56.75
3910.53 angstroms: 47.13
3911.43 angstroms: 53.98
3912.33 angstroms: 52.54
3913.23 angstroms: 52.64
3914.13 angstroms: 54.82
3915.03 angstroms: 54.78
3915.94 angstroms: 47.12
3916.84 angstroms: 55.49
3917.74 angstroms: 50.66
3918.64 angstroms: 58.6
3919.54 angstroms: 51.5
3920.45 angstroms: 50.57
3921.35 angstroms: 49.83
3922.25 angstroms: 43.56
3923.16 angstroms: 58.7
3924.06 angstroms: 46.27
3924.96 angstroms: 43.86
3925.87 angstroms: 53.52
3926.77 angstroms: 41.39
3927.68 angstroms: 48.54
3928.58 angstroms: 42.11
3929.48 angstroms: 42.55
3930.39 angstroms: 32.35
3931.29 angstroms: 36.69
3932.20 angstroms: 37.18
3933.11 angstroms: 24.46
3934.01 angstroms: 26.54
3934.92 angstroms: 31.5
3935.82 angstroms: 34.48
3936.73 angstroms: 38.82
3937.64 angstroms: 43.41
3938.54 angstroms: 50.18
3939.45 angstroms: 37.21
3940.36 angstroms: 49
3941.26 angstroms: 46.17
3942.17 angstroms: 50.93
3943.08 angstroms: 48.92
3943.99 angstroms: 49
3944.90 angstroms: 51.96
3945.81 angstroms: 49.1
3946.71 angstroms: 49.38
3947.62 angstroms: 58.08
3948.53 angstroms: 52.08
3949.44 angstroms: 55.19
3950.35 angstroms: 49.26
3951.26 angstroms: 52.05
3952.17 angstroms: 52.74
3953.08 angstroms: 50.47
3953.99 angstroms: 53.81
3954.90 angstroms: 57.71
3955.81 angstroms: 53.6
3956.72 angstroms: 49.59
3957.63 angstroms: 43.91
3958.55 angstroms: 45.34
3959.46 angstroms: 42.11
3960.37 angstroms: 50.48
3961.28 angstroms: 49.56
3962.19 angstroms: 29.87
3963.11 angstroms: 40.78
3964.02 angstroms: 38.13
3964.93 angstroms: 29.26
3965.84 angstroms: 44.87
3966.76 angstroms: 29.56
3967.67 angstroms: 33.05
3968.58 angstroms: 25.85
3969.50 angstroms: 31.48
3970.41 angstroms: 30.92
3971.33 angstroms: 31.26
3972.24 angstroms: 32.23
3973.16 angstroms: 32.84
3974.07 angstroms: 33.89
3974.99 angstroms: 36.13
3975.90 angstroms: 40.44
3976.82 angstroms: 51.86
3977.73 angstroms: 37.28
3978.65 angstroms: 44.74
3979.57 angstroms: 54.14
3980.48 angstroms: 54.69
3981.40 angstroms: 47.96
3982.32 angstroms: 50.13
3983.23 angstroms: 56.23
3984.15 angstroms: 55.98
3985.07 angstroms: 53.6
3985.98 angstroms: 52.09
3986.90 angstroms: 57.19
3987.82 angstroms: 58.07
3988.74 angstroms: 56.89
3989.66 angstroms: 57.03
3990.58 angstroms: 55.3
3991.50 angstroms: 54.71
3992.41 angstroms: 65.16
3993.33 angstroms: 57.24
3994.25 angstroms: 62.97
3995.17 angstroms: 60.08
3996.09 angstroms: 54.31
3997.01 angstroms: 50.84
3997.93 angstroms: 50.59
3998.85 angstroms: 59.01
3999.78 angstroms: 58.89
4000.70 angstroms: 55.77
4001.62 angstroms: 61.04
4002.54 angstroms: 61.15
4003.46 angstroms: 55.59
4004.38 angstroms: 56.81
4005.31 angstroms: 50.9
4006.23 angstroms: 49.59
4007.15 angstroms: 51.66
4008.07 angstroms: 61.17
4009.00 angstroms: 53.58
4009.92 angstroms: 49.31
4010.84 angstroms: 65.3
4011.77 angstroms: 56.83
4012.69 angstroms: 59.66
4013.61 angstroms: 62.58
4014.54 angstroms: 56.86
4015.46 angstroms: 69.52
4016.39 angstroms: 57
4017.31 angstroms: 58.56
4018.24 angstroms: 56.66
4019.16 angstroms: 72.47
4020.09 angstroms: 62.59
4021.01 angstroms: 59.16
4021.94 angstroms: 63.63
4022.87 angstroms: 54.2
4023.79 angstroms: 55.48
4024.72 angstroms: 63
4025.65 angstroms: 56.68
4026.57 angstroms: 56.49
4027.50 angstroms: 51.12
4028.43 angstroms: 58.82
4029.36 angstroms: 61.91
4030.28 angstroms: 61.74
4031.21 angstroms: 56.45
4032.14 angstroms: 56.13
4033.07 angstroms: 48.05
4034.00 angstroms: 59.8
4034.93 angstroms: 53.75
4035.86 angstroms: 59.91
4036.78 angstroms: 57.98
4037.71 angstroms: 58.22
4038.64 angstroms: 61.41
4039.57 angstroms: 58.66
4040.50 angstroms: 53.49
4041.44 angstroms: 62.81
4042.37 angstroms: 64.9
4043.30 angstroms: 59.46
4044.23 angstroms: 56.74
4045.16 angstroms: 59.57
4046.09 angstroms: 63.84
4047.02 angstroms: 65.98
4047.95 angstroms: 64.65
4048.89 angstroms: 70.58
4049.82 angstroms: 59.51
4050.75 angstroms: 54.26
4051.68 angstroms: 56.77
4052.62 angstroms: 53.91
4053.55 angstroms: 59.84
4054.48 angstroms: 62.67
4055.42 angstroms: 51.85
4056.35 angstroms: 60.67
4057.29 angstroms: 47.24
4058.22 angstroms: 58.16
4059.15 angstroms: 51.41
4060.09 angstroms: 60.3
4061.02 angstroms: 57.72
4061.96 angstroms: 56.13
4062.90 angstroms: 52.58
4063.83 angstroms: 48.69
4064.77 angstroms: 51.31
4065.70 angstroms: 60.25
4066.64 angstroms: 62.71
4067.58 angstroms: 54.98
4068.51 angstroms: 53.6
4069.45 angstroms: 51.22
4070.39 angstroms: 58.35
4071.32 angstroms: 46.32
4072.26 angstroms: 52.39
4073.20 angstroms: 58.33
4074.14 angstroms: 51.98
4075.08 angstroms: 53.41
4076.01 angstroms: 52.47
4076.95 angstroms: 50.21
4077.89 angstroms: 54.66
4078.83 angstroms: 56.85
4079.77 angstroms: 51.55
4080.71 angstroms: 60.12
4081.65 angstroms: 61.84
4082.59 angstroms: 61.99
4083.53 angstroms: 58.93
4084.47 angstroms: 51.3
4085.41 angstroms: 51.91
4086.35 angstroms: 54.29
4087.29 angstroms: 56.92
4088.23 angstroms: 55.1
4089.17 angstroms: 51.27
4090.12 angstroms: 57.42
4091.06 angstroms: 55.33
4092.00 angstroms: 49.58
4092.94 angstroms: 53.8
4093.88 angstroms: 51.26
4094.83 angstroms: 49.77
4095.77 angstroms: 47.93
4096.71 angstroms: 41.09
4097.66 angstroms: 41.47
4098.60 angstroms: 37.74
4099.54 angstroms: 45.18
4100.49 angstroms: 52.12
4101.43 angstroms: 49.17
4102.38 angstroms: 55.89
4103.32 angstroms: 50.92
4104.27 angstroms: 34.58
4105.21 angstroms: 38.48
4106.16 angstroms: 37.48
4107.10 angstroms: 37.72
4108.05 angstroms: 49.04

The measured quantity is 1.3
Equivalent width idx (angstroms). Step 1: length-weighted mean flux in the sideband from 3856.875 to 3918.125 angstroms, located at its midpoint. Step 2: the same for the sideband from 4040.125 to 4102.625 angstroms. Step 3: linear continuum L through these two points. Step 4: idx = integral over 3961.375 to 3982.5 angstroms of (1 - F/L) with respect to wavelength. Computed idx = 5.1 angstroms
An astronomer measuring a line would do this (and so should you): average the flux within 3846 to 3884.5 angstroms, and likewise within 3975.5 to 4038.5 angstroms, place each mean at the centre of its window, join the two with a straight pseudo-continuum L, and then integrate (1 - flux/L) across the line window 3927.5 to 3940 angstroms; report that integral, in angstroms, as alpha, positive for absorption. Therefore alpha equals 3.5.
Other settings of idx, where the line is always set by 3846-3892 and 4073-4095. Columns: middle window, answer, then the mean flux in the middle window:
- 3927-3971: 5.7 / 43.1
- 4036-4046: -1.2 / 59.5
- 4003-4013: -0.7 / 55.4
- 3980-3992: -0.9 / 54.7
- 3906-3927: -1.1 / 50.7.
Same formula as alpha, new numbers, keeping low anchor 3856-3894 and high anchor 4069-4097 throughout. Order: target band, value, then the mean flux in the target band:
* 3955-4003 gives 1.8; 47.6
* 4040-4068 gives -3.0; 58.1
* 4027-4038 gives -1.1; 57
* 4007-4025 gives -3.1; 59.6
